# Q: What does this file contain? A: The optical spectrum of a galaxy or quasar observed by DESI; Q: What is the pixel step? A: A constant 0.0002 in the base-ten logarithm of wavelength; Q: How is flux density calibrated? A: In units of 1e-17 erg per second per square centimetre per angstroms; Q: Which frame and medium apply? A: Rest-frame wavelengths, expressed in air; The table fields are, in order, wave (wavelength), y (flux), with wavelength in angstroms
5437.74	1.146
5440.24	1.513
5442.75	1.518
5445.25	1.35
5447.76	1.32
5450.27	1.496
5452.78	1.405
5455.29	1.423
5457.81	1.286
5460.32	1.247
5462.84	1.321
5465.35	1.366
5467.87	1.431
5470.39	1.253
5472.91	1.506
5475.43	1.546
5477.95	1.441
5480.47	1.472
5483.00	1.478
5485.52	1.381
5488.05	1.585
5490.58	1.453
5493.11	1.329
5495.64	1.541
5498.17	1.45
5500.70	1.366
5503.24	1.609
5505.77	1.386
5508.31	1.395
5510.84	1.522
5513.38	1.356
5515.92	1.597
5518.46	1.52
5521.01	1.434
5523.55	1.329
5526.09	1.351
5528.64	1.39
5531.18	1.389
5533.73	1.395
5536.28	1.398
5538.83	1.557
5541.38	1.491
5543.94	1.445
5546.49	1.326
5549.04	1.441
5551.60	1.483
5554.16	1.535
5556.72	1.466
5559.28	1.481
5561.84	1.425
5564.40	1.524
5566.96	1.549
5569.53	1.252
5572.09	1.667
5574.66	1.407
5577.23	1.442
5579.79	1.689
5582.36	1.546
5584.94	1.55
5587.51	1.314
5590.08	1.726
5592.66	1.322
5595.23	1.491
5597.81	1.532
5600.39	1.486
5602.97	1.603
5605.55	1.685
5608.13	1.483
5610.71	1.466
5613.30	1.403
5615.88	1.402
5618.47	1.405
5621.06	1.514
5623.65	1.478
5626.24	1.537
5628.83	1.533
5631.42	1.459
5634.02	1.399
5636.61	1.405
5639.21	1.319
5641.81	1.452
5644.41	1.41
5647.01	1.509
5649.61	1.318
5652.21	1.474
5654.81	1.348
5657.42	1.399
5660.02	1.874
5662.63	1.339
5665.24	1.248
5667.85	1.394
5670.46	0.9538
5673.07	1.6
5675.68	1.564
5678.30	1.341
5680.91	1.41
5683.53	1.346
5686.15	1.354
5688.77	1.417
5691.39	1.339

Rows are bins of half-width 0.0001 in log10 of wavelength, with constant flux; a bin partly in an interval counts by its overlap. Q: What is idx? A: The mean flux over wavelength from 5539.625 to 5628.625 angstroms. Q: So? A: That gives 1.49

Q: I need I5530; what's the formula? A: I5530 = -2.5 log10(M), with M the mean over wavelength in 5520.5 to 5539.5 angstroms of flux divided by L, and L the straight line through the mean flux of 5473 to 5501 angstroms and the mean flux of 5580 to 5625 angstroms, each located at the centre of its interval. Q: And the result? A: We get 0.06 mag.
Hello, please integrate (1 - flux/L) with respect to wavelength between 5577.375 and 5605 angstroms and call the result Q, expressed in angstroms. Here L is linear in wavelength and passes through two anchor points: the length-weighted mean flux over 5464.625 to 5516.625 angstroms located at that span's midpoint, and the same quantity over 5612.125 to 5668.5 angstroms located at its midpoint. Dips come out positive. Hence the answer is -1.6 angstroms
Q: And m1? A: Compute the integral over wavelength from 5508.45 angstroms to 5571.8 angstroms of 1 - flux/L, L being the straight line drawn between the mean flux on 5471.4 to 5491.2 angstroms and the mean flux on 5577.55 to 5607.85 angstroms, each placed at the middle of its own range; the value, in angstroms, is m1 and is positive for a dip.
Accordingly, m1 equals 2.7 angstroms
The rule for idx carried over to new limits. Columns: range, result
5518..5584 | 1.46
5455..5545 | 1.43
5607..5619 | 1.43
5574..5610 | 1.52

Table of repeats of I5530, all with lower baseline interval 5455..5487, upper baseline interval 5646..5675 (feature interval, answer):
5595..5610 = -0.11 mag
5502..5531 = -0.03 mag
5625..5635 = -0.06 mag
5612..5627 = -0.04 mag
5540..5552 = -0.03 mag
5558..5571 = -0.04 mag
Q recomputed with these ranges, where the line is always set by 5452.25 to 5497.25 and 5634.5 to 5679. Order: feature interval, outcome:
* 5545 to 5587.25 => -2.09 angstroms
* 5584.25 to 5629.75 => -2.71 angstroms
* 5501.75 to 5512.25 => -0.44 angstroms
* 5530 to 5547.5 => -0.21 angstroms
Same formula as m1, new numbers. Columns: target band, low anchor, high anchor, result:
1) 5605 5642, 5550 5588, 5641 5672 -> -0.7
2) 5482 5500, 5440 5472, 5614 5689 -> -0.9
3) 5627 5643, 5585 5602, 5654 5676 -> 0.1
